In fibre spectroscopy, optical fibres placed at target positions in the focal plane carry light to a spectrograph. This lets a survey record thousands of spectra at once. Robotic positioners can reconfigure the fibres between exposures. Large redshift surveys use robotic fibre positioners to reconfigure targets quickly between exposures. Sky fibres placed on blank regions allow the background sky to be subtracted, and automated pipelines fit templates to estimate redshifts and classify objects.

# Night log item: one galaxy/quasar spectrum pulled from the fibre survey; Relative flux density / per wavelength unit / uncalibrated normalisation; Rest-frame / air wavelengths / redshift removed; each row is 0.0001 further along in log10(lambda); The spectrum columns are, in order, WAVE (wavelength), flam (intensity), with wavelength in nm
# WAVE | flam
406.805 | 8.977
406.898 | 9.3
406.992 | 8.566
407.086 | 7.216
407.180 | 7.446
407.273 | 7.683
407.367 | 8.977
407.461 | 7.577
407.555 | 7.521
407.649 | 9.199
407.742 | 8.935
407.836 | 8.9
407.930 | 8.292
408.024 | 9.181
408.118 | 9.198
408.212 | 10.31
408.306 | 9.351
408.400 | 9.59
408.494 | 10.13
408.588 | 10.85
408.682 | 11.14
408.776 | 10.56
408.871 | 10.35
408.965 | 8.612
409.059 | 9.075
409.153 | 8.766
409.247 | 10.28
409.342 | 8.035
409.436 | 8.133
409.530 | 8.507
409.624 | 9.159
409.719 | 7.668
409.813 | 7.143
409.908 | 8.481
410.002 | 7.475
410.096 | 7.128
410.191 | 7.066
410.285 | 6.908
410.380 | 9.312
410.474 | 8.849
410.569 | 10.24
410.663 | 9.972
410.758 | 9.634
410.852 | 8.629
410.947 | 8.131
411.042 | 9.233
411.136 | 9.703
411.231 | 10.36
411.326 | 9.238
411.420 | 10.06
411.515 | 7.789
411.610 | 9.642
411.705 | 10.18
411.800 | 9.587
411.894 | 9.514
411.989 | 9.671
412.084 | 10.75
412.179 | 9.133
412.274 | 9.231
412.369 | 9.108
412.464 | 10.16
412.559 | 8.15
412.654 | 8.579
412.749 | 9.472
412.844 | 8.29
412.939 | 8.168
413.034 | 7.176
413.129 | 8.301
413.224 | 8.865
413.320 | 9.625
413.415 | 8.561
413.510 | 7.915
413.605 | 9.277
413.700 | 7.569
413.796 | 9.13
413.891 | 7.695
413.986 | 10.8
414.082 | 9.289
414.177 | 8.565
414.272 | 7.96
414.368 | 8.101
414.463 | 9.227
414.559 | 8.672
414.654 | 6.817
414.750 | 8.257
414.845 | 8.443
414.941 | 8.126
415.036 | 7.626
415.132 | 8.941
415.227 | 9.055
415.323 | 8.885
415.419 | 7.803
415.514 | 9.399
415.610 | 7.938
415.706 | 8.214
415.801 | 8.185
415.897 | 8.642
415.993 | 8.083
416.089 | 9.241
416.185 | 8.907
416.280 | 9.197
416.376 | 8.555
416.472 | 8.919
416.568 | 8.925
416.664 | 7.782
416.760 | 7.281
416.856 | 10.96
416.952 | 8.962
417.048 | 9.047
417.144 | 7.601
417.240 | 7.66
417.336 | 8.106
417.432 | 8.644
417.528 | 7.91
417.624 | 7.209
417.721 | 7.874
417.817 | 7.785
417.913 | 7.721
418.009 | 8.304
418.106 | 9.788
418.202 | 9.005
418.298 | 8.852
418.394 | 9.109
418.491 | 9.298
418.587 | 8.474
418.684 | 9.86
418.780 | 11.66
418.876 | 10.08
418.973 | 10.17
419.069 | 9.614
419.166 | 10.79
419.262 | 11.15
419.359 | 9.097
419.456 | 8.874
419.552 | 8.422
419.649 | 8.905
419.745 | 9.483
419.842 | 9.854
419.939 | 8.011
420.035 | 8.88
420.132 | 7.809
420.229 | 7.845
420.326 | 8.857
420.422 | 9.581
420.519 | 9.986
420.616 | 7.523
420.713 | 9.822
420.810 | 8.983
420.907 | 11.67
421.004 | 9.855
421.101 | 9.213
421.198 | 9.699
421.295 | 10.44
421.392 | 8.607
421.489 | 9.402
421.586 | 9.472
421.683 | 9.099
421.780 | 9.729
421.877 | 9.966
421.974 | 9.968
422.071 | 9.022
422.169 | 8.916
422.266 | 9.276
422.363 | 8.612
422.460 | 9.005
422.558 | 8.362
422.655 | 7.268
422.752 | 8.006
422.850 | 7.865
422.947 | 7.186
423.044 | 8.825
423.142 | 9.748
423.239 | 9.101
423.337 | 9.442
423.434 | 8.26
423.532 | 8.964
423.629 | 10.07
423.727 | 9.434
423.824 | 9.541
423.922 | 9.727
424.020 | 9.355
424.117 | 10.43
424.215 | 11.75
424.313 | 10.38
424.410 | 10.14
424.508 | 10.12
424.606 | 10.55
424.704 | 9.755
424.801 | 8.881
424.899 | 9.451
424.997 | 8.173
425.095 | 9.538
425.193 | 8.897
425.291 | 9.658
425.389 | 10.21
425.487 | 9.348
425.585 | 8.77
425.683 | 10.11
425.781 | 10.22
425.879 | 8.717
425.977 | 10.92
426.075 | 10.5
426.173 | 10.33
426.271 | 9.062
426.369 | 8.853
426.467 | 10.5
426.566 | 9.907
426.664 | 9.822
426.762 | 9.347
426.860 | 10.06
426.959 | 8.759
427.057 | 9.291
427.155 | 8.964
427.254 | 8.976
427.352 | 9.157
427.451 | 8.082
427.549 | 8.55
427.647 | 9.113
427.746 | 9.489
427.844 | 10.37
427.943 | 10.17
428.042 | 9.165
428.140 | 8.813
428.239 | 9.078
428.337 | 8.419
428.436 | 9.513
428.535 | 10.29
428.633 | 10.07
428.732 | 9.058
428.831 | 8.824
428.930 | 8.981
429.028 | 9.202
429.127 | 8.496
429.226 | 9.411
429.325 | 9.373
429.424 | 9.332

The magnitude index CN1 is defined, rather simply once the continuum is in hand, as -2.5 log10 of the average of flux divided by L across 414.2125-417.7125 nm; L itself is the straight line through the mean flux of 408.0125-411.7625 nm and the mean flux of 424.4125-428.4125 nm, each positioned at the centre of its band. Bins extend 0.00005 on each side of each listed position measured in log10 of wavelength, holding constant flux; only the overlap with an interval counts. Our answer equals 0.100 mag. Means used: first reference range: 9.1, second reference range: 9.46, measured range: 8.42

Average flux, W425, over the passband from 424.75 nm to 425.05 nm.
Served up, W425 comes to 8.86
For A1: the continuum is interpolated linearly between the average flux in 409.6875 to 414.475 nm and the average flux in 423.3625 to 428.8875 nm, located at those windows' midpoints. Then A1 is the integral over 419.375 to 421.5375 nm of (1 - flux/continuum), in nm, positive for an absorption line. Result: 0.02 nm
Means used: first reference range 8.84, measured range 9.17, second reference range 9.53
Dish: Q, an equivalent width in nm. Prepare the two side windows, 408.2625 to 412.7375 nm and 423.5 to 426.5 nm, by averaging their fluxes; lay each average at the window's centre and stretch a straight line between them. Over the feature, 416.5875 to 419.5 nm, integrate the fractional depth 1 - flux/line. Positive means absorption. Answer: 0.155 nm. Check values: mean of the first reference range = 9.14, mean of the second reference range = 9.76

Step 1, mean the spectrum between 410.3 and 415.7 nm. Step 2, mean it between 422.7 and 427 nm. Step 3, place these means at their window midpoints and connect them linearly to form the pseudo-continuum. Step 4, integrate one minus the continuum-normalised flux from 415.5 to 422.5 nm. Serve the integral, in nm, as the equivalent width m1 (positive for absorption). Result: 0.14 nm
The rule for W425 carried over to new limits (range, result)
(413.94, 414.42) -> 8.94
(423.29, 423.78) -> 9.25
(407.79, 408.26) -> 9.17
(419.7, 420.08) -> 9.06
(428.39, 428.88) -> 9.55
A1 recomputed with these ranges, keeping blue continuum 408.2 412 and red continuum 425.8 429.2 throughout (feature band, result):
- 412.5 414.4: 0.120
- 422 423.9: 0.103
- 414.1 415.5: 0.125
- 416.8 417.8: 0.093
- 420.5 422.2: -0.042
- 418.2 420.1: -0.045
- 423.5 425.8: -0.095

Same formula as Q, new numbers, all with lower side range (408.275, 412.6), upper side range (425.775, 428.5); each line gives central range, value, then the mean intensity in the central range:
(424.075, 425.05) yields -0.06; 9.95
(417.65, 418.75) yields 0.06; 8.75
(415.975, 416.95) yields 0.05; 8.81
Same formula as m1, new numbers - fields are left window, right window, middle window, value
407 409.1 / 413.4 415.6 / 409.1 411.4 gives 0.05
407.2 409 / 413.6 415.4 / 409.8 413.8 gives -0.02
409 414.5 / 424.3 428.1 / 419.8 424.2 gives 0.09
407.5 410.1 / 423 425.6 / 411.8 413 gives 0.00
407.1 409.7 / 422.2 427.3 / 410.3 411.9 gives -0.04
